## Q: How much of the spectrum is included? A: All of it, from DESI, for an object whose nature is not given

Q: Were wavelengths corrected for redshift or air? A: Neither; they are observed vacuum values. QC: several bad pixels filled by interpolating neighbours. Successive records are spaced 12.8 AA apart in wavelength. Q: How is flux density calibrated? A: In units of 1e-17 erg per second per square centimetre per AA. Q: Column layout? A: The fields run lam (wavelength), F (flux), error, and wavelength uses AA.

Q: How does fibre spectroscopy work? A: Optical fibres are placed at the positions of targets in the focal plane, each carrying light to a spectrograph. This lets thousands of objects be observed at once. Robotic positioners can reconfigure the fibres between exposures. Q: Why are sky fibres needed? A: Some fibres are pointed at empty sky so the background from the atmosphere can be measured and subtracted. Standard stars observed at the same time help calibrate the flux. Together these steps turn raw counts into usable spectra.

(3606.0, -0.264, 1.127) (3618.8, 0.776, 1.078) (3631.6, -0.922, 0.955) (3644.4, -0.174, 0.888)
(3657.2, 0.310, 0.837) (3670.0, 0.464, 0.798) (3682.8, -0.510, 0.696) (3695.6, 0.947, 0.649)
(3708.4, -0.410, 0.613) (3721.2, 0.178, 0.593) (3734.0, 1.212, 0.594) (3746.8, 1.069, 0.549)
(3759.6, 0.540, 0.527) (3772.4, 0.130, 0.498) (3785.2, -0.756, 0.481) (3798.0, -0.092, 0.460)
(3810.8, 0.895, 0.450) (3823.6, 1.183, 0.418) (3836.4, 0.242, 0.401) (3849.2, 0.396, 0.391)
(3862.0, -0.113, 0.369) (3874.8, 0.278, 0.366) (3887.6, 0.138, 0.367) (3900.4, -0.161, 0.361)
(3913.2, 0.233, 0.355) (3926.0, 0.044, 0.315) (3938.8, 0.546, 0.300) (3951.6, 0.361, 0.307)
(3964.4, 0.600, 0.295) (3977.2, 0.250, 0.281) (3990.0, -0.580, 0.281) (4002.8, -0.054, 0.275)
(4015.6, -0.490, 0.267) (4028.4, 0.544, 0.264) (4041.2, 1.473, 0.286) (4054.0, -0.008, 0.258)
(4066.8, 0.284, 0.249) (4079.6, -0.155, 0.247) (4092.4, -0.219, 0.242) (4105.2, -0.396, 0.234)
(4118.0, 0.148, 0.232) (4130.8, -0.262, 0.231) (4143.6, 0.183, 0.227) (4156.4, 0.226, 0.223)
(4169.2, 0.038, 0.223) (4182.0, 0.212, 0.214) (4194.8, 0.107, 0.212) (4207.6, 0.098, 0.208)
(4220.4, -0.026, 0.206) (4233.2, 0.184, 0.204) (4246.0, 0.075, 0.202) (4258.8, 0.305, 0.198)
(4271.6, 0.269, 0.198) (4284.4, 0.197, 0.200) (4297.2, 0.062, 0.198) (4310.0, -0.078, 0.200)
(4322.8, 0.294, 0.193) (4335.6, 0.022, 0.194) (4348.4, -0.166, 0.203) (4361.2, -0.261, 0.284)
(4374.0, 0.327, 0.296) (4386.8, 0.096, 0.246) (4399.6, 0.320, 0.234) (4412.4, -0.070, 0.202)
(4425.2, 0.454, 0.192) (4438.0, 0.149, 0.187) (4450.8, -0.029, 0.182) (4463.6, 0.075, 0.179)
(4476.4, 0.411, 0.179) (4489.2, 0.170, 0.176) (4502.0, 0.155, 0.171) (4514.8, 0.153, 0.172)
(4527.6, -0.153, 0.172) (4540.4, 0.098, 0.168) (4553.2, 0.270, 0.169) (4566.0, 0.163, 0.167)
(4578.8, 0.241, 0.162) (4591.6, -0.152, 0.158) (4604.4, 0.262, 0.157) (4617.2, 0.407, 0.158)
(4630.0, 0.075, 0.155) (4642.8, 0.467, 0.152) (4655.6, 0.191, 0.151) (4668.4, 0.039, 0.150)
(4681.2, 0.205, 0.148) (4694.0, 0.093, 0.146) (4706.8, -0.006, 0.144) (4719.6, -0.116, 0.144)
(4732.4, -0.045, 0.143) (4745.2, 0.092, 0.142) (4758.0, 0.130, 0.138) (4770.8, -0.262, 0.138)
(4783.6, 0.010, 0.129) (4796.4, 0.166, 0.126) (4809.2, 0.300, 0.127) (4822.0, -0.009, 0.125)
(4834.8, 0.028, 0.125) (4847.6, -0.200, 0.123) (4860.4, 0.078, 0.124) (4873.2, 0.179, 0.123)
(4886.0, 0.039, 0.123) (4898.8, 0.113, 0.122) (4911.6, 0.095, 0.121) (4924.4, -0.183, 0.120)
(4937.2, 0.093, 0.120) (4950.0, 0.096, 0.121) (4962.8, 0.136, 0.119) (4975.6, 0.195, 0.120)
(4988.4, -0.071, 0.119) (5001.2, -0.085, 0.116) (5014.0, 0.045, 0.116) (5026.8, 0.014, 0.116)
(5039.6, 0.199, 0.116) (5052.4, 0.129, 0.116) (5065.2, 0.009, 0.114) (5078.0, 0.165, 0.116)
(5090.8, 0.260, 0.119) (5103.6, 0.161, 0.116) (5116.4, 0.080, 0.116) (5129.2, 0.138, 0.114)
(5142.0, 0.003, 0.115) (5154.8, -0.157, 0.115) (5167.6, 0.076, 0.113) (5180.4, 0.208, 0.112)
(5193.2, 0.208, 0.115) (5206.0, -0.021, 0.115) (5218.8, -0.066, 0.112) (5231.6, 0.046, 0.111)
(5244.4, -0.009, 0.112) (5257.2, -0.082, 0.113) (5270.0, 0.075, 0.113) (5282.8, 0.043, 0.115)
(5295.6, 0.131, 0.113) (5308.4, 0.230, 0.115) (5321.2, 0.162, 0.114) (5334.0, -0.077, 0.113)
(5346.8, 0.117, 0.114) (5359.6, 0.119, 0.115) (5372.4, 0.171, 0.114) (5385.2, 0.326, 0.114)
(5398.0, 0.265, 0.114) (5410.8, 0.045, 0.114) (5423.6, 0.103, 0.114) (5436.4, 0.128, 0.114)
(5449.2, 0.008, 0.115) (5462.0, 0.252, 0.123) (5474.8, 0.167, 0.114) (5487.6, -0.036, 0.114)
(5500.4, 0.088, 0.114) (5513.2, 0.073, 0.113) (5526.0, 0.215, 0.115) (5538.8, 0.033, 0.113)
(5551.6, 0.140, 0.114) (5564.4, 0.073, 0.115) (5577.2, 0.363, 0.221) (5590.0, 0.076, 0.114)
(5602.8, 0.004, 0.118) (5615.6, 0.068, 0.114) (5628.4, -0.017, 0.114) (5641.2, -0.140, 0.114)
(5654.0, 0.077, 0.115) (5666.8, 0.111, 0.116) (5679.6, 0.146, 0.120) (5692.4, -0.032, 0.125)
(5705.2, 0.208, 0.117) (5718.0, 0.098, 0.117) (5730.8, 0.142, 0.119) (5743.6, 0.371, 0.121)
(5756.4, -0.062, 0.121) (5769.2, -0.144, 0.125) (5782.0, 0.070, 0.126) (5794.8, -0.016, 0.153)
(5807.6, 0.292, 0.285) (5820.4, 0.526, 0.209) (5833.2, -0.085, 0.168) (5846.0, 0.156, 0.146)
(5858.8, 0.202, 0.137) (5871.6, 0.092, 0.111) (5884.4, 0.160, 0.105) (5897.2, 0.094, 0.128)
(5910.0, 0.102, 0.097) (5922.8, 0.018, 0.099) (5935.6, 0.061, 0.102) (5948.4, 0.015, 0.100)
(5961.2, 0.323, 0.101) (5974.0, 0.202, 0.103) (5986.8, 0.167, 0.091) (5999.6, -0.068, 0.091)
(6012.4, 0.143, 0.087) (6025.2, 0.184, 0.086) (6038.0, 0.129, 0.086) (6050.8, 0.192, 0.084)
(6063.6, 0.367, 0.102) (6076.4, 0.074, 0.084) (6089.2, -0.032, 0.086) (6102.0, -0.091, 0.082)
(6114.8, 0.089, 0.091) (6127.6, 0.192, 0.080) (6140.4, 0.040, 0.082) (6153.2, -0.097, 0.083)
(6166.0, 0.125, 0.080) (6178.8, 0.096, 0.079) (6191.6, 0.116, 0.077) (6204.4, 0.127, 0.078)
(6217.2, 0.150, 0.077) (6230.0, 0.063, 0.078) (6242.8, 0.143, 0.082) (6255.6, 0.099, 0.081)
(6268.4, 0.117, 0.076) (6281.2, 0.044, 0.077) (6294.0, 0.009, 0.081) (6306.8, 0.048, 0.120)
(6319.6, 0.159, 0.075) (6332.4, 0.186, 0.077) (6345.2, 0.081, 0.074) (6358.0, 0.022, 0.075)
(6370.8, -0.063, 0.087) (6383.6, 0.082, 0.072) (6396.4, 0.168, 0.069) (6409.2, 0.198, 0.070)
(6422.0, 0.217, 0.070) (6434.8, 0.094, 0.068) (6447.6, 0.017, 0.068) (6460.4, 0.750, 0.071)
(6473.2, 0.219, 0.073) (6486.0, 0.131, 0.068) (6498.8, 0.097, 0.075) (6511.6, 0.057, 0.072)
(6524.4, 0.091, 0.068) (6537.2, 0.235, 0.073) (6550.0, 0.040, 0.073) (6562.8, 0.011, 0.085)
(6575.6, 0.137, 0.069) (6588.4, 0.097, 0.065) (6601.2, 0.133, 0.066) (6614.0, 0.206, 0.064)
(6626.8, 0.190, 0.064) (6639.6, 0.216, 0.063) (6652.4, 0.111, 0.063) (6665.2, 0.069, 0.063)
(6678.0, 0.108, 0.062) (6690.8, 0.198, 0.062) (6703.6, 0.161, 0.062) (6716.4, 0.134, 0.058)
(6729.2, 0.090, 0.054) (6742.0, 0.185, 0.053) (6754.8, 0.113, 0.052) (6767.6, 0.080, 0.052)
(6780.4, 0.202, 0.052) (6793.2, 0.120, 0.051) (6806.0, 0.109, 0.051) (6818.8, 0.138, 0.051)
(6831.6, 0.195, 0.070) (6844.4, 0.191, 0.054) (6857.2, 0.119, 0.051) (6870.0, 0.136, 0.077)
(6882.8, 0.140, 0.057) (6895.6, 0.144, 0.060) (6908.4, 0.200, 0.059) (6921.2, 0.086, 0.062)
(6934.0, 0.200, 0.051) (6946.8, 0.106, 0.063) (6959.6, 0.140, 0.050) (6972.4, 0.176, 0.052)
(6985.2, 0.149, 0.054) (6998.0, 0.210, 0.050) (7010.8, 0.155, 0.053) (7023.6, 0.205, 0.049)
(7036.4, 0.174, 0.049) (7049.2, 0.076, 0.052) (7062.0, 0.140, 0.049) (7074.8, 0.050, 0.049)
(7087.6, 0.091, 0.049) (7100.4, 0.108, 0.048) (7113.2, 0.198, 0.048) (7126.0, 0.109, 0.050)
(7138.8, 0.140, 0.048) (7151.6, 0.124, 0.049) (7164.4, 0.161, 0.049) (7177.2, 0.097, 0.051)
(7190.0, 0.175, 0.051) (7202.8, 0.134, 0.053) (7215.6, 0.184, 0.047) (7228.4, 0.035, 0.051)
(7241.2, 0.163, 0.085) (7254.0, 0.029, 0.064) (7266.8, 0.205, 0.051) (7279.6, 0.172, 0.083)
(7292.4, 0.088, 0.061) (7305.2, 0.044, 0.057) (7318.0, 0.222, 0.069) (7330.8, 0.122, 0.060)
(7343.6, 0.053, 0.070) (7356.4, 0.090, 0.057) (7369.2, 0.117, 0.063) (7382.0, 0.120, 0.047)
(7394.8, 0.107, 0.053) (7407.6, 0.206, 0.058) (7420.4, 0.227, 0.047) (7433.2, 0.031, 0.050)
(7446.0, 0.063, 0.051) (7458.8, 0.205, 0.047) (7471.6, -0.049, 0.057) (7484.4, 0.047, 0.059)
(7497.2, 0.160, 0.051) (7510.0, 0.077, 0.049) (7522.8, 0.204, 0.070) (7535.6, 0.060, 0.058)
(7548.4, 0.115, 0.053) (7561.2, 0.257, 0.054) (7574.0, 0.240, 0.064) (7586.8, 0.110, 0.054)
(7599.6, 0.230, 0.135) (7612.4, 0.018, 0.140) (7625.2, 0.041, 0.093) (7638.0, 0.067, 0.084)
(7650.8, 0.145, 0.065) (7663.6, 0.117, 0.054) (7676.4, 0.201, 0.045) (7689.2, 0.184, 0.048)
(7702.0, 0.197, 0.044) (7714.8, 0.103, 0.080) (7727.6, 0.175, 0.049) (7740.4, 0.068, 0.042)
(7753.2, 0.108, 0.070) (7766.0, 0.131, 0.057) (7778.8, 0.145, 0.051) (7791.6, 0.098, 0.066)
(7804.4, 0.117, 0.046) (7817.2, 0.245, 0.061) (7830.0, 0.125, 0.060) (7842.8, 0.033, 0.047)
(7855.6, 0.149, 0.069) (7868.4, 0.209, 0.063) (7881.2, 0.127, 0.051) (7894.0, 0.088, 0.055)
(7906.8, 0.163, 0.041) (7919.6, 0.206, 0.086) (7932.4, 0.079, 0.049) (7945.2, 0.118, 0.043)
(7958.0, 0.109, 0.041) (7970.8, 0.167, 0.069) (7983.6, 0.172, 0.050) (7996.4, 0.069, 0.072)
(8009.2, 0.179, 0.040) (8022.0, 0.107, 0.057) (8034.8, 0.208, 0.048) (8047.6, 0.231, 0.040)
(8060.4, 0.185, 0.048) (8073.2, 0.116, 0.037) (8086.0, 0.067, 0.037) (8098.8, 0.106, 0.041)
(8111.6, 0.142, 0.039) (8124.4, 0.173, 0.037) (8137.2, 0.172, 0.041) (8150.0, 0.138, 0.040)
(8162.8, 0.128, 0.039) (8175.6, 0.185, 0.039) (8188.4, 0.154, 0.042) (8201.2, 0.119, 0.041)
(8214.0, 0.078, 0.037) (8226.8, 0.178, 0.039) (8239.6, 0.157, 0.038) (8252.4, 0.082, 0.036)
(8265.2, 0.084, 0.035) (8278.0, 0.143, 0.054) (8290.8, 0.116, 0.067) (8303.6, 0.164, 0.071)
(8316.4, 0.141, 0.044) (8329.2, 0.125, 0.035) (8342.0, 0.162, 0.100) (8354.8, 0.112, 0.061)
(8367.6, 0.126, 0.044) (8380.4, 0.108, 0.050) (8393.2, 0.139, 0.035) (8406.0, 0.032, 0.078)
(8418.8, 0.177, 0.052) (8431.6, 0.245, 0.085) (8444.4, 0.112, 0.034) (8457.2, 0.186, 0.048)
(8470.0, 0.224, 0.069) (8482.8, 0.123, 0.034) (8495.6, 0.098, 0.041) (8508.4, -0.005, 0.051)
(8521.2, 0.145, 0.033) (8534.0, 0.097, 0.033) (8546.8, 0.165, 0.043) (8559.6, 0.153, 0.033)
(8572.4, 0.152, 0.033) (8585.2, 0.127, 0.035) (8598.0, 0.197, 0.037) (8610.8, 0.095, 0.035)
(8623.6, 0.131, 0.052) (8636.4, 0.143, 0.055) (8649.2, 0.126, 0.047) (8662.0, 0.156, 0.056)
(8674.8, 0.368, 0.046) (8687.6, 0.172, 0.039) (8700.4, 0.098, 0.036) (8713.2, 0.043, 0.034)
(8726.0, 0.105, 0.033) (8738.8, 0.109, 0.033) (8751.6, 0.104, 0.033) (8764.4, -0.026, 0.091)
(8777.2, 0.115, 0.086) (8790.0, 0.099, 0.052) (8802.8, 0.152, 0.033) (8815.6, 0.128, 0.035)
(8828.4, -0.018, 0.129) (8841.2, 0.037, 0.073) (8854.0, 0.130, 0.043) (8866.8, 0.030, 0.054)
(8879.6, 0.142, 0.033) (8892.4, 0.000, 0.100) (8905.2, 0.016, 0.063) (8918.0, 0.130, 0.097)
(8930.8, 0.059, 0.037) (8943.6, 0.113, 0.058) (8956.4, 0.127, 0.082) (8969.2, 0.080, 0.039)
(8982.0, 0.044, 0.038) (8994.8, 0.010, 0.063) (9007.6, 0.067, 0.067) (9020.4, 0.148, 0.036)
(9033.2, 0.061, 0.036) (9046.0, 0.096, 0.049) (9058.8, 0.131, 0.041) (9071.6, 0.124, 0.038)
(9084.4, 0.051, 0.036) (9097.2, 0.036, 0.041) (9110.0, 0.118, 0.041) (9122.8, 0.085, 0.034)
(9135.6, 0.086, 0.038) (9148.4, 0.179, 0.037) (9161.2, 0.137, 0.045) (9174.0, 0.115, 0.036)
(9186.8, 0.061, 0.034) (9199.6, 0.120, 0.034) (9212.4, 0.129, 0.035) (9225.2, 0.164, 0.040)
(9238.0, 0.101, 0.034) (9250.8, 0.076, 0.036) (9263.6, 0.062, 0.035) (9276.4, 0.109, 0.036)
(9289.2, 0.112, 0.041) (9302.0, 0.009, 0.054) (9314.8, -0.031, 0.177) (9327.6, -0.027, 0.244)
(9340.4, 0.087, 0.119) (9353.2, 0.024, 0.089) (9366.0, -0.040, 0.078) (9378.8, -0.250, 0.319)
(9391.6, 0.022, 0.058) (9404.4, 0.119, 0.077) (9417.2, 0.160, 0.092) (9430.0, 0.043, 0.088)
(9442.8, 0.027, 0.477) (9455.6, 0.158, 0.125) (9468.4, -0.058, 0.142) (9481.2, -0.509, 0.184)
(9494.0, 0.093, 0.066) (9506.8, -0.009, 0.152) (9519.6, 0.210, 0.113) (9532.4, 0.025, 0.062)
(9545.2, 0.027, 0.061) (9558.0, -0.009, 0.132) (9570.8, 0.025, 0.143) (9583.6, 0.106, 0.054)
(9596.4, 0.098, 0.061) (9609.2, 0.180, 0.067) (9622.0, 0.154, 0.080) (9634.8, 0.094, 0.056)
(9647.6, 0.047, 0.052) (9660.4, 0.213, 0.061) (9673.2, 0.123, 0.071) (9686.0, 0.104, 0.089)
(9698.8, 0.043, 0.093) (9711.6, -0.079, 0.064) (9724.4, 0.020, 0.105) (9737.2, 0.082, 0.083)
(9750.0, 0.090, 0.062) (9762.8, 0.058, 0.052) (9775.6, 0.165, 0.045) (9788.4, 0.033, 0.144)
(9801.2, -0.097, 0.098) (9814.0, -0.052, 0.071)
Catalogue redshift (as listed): 0.733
